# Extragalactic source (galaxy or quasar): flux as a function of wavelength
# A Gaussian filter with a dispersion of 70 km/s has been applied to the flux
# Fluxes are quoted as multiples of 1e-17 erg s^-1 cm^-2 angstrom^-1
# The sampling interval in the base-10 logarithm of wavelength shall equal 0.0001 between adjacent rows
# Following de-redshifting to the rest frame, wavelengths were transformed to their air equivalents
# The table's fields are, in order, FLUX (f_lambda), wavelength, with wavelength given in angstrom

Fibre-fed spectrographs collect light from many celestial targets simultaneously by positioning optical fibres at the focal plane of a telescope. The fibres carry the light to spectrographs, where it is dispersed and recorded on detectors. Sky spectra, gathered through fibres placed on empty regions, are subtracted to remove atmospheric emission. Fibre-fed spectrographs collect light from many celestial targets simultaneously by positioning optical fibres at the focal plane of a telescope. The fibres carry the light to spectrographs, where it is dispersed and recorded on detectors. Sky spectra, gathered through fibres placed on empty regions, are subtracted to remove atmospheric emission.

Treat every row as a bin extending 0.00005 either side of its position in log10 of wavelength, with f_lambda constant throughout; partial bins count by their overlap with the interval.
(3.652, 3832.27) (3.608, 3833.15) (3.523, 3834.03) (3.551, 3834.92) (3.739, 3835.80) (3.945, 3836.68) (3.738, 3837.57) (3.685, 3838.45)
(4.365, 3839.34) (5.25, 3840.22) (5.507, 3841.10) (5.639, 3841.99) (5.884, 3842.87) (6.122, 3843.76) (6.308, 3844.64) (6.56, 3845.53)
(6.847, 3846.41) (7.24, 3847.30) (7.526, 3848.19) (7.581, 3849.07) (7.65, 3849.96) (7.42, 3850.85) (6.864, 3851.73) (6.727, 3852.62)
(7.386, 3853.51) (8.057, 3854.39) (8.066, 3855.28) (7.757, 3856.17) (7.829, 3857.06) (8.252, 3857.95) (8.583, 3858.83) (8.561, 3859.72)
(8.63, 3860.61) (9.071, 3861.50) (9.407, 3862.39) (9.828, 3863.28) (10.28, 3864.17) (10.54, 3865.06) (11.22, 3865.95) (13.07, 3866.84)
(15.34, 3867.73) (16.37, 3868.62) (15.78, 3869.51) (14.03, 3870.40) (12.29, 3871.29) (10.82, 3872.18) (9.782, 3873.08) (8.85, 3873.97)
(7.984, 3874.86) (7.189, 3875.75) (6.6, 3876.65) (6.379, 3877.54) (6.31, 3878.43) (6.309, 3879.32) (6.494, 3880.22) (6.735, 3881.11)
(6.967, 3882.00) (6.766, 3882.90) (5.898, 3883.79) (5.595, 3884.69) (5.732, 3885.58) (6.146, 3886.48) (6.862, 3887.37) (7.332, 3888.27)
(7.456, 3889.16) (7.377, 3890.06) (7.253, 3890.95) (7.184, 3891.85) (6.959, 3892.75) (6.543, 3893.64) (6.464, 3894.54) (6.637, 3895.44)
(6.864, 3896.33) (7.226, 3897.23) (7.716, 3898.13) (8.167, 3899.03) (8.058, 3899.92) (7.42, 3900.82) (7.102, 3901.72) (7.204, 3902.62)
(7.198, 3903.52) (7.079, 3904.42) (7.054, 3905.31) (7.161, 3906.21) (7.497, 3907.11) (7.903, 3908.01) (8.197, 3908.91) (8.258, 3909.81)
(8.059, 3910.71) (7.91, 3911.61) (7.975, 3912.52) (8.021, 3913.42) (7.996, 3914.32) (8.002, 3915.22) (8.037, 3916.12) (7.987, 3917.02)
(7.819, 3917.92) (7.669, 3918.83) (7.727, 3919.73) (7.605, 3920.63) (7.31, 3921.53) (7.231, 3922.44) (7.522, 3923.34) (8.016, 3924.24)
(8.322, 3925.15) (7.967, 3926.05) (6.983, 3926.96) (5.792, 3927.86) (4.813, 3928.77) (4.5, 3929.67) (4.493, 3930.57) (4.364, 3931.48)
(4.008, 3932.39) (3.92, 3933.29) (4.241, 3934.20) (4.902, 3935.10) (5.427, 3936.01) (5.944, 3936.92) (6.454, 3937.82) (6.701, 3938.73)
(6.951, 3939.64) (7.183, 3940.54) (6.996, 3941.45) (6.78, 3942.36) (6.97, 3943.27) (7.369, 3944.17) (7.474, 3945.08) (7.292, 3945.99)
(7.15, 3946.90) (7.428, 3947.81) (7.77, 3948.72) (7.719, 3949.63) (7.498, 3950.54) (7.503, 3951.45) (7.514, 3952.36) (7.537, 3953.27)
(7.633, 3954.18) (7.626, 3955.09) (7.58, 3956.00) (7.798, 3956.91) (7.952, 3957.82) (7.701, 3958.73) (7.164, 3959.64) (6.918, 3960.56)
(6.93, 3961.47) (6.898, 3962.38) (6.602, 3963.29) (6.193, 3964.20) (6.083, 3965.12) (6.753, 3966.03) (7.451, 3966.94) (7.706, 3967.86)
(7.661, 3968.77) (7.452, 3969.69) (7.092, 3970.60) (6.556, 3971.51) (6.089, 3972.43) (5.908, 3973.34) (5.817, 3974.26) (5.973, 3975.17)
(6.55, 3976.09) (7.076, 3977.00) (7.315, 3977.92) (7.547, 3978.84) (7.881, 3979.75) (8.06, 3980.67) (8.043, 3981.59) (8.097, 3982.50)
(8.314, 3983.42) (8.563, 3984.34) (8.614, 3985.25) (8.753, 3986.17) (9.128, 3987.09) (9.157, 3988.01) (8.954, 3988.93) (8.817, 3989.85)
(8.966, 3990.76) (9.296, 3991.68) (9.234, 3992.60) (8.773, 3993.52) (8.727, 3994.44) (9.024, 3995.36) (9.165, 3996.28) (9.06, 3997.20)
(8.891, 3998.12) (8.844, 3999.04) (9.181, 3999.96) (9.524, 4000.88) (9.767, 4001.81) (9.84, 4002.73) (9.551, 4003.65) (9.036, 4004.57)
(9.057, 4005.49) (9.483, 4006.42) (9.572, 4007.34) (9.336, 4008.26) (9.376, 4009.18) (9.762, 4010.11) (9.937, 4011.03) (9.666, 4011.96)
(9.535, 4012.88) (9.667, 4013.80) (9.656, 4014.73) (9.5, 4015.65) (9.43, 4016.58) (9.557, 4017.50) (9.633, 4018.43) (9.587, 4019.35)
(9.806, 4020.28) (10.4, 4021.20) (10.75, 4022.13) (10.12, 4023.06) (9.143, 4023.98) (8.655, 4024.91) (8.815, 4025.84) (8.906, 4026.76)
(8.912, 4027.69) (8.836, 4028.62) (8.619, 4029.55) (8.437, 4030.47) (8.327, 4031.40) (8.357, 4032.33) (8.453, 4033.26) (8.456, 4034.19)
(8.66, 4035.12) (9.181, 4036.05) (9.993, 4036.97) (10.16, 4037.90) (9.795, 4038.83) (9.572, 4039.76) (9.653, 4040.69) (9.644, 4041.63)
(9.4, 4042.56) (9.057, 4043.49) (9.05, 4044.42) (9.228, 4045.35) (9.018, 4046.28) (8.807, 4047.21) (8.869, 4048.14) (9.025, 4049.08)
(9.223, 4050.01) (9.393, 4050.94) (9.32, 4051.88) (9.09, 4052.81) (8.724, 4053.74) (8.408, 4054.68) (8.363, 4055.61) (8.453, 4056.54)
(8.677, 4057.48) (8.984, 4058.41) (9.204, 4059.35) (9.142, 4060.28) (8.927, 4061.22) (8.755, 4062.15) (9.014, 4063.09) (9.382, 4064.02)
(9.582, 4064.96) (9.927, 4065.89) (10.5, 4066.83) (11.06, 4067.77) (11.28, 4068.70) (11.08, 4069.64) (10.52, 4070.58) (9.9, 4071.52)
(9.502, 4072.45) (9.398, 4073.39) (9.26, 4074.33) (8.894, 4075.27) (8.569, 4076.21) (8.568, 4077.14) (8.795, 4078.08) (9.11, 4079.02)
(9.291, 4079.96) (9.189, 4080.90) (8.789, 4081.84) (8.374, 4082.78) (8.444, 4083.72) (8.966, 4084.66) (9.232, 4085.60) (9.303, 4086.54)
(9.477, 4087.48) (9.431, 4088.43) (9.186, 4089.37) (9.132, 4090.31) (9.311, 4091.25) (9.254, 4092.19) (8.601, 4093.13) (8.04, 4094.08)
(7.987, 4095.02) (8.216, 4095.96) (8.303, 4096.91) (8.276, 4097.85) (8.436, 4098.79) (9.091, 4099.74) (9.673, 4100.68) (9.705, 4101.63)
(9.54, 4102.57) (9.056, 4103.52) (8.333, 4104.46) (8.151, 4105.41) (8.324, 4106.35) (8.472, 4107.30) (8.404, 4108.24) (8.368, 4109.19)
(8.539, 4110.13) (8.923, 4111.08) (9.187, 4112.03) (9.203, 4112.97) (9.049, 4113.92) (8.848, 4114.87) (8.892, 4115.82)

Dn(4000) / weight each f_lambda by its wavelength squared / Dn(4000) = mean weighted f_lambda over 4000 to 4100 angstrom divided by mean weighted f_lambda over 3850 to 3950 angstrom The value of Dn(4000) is 1.3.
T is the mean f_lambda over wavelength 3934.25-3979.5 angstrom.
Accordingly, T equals 6.97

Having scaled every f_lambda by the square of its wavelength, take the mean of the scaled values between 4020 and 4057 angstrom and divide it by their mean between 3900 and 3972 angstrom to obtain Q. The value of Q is 1.4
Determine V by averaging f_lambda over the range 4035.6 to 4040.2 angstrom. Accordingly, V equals 9.76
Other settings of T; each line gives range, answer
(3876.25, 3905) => 6.88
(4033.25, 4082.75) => 9.29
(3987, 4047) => 9.28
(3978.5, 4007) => 8.89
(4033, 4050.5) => 9.23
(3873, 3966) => 7.02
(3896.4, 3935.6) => 7.03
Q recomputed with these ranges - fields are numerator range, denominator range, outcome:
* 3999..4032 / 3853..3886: 1.12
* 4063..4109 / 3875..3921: 1.39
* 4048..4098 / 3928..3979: 1.46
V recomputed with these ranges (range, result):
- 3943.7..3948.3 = 7.35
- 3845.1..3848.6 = 7.04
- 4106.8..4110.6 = 8.45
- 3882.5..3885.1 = 6.08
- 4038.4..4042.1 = 9.64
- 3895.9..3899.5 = 7.5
